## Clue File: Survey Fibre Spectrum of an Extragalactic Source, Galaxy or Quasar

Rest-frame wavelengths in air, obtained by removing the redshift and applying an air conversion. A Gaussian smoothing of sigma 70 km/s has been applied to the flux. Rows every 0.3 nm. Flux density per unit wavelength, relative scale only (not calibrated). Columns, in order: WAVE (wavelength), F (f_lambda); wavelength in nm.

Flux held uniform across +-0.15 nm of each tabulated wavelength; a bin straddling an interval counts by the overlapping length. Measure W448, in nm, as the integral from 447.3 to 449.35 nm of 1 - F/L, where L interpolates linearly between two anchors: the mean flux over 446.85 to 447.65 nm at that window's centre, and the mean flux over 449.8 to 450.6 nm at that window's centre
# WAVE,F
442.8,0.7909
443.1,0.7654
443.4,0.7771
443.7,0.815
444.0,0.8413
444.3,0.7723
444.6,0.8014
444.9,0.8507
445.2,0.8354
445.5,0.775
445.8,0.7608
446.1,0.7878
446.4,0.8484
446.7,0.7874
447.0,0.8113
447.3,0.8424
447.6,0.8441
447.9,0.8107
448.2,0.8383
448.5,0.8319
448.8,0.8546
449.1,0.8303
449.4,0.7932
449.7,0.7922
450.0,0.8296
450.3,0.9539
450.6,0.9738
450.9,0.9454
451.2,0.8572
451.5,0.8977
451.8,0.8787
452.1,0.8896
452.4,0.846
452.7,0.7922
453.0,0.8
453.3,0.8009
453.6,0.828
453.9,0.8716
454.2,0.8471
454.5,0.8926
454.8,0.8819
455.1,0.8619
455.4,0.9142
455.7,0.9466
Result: 0.05 nm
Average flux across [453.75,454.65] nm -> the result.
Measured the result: 0.87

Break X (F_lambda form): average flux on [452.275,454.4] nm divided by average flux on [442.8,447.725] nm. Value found 1.03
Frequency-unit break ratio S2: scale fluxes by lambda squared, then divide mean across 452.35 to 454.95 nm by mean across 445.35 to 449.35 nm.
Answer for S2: 1.06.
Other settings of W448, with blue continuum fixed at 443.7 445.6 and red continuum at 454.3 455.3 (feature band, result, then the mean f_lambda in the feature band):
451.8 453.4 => 0.06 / 0.831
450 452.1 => -0.13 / 0.909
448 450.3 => 0.03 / 0.832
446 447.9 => 0.02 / 0.82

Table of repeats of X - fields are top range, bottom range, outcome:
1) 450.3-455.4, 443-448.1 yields 1.08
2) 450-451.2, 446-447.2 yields 1.15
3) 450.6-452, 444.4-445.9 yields 1.12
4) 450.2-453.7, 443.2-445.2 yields 1.08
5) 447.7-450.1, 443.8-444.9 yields 1.01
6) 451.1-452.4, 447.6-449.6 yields 1.06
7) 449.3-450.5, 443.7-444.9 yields 1.05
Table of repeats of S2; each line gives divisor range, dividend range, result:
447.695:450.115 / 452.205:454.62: 1.04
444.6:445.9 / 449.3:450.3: 1.05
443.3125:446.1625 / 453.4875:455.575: 1.14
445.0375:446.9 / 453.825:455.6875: 1.15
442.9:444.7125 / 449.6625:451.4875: 1.16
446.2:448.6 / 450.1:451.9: 1.13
